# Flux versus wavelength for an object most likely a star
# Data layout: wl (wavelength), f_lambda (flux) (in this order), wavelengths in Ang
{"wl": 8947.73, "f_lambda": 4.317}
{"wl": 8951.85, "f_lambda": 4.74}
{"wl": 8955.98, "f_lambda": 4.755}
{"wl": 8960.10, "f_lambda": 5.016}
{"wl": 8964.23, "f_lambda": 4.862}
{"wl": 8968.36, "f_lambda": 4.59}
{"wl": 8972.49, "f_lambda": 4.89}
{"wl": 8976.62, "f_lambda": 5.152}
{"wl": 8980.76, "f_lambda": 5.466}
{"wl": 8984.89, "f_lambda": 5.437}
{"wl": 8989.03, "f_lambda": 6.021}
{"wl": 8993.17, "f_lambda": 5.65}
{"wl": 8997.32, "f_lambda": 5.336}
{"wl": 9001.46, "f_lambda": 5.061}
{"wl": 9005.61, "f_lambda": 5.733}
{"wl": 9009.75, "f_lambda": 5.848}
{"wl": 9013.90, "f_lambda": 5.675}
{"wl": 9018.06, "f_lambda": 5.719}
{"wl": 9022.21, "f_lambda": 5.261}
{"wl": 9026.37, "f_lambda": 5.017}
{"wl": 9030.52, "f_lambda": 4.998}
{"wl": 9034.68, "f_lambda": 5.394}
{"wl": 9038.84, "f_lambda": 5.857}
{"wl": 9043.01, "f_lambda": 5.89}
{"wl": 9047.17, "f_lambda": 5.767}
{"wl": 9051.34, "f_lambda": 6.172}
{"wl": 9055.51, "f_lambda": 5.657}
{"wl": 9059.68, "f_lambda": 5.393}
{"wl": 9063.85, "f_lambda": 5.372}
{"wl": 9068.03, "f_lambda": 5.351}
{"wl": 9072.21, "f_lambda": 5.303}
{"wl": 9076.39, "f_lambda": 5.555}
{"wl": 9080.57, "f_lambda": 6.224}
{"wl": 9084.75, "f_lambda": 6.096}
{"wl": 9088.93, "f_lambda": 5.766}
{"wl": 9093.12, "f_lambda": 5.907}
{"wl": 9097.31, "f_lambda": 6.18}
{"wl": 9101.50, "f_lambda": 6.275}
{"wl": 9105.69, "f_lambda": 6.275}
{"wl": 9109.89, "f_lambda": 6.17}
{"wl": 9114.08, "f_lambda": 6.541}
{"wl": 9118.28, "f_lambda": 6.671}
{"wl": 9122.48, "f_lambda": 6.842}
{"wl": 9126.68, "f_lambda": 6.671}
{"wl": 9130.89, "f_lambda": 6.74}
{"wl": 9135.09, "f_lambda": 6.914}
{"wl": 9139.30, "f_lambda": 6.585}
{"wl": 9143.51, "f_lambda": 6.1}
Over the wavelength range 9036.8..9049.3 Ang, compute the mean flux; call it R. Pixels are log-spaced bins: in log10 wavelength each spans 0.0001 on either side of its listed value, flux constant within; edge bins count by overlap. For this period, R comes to 5.84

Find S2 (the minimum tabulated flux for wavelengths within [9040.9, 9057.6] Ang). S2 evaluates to 5.657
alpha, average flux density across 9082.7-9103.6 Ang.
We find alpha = 6.05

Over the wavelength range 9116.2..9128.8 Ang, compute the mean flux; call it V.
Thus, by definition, 6.73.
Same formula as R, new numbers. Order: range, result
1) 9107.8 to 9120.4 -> 6.46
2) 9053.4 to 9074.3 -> 5.41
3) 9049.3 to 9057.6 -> 5.91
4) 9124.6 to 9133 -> 6.71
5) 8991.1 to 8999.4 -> 5.49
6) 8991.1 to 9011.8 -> 5.53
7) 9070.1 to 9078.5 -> 5.43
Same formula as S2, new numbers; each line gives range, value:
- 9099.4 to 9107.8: 6.275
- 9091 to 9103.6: 5.907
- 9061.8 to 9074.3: 5.303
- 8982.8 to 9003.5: 5.061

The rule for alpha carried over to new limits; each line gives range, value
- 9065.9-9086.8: 5.7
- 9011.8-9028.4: 5.42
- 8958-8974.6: 4.84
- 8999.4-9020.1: 5.61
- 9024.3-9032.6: 5.01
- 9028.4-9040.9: 5.42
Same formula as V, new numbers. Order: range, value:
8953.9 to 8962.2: 4.88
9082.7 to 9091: 5.93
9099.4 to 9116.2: 6.32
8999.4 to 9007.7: 5.4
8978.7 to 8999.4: 5.58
